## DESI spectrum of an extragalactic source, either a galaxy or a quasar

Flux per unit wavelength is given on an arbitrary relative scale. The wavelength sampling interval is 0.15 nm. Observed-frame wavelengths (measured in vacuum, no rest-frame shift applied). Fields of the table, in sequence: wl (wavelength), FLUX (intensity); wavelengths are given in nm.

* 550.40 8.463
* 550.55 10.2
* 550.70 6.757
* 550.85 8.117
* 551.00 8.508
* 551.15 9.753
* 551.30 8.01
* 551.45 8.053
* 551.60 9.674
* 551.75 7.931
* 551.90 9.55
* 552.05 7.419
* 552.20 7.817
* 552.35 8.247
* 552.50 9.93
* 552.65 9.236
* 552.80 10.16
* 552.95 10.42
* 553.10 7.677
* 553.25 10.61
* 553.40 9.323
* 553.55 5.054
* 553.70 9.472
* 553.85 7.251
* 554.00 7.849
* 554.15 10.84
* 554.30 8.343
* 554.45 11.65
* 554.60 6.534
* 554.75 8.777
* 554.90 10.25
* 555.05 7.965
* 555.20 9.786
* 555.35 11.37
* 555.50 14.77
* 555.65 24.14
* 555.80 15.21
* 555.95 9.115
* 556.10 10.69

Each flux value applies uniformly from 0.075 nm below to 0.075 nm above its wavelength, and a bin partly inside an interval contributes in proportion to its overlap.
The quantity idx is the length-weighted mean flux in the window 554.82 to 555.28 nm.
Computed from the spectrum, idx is 9.35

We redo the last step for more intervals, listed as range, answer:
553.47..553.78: 7.3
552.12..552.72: 8.79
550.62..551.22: 8.29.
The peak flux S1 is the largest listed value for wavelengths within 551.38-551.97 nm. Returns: 9.674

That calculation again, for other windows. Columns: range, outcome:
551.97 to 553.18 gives 10.42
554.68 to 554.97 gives 10.25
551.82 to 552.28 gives 9.55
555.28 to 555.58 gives 14.77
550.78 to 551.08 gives 8.508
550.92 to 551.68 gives 9.753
